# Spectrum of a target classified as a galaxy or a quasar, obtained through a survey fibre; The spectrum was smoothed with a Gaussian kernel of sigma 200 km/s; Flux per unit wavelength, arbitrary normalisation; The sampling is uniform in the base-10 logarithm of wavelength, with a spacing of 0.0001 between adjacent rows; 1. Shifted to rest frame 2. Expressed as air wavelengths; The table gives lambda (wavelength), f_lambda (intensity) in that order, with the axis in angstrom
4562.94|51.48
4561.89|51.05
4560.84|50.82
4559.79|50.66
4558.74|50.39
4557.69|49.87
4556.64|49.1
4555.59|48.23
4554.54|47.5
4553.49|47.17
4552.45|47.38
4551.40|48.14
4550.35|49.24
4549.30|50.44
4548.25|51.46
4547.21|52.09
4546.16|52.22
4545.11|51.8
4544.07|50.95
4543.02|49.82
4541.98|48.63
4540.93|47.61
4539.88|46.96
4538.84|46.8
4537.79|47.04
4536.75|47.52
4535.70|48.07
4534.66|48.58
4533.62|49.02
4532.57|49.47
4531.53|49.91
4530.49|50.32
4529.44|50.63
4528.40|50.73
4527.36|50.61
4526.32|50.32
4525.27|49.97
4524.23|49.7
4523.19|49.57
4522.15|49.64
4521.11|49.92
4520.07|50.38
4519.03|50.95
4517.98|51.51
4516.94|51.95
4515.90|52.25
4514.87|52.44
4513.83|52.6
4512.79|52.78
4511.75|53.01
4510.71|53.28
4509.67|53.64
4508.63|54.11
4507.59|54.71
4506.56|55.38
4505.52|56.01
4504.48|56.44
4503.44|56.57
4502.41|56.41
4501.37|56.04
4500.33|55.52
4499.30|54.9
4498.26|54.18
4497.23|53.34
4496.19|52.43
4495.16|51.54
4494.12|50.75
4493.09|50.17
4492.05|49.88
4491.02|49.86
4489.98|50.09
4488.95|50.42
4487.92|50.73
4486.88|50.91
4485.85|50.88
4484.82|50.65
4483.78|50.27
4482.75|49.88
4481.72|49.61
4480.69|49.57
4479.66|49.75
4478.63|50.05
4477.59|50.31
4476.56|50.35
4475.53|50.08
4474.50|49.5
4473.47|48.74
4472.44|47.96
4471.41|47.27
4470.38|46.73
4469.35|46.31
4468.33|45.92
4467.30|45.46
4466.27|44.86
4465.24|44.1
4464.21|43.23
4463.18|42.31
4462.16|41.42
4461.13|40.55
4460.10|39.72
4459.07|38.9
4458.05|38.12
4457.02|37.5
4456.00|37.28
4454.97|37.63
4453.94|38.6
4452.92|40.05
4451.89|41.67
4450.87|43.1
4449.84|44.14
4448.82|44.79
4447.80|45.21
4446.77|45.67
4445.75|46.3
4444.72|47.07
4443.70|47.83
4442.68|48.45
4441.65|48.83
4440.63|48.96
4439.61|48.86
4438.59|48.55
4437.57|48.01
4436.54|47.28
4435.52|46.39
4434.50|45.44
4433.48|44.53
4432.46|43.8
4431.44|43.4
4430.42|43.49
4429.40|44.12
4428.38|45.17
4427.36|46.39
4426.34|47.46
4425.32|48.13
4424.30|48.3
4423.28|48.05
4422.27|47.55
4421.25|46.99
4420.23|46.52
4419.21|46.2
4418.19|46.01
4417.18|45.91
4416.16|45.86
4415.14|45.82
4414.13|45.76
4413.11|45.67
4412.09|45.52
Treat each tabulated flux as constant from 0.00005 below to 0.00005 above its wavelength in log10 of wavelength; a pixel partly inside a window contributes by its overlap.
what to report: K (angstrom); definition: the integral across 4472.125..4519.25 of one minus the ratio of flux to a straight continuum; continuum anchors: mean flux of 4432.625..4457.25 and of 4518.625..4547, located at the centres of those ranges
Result -4.47 angstrom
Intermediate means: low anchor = 44.7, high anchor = 49.5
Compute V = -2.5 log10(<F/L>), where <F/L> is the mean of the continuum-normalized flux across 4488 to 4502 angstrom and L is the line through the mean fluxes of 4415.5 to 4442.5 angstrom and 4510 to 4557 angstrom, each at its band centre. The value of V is -0.08 mag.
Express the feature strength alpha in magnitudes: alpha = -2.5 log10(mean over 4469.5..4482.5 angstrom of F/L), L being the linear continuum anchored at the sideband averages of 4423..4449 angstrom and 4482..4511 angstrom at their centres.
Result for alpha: 0.03 mag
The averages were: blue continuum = 46.6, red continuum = 52.8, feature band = 49.1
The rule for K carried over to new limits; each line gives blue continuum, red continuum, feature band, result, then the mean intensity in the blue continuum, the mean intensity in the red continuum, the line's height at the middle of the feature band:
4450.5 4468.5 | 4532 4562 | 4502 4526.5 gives -3.48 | 41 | 49.2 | 46.2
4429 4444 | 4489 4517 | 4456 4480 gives 2.32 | 46.5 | 53.3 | 49.8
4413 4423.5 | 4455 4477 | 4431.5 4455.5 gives -0.06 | 46.4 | 44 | 45.1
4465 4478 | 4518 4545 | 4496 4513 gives -2.14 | 47.6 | 49.4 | 48.6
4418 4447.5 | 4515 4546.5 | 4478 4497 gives -0.80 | 46.7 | 49.8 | 48.4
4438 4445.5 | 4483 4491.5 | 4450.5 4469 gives 3.01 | 48.3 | 50.4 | 49.1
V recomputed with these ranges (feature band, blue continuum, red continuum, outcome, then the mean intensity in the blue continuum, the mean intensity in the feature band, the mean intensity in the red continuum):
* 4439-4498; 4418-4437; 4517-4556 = 0.02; 46.1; 46.6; 49.5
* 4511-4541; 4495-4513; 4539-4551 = 0.04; 54.5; 50.1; 50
